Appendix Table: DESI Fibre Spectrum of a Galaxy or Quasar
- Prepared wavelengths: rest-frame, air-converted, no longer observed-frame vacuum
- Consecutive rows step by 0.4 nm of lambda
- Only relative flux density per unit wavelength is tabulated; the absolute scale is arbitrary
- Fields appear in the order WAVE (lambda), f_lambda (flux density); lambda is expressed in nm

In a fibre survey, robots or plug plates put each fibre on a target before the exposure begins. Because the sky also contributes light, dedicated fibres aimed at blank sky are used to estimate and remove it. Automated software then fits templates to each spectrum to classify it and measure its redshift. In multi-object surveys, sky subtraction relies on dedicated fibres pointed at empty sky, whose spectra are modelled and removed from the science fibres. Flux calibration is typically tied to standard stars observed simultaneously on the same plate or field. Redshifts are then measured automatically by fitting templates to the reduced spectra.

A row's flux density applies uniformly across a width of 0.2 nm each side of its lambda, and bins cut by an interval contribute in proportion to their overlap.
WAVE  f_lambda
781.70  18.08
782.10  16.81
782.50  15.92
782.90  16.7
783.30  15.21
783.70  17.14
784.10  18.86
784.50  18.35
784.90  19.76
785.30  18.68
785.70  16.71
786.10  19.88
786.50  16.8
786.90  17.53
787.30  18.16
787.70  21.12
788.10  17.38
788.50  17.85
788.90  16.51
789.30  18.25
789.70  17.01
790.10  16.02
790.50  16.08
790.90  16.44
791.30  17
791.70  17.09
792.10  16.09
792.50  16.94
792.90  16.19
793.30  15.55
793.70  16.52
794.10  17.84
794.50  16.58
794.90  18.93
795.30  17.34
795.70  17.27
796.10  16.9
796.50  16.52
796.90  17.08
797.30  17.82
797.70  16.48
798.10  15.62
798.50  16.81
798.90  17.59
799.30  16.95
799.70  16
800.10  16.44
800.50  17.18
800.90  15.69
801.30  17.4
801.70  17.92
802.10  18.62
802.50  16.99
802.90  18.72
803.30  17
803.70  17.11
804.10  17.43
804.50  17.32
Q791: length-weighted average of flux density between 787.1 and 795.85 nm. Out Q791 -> 17.2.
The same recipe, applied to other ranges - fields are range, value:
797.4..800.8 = 16.6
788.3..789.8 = 17.4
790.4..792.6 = 16.6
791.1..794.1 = 16.6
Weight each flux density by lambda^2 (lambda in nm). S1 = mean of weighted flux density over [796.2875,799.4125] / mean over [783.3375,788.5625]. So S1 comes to 0.95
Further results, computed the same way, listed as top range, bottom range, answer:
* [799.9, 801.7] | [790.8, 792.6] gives 1.03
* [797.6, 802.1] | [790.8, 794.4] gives 1.03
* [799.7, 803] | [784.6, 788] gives 0.97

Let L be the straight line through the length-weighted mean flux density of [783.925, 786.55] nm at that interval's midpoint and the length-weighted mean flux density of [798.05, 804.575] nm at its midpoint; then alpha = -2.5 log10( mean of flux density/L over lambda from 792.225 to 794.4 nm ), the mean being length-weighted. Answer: 0.078 mag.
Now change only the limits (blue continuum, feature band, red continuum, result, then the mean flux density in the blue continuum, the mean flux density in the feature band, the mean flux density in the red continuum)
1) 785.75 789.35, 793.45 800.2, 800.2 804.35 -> 0.04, 18.1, 17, 17.4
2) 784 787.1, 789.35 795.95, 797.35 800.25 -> 0.04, 18.3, 16.8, 16.6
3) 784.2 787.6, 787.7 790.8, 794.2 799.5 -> 0.04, 18.3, 17.3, 17.1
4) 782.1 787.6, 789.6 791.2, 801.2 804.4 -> 0.08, 17.7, 16.4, 17.6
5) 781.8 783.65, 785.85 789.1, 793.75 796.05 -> -0.08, 16.3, 18.1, 17.5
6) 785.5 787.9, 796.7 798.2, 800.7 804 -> 0.06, 18.4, 16.8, 17.4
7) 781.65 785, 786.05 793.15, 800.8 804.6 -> 0.01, 17.3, 17.3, 17.5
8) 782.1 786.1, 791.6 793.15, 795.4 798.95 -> 0.04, 17.6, 16.5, 16.9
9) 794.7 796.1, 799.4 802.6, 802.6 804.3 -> 0.03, 17.7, 17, 17.5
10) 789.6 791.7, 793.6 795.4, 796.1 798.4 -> -0.05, 16.5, 17.5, 16.7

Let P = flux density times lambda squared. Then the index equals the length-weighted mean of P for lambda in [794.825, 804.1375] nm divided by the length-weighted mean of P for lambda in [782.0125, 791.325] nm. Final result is 1.0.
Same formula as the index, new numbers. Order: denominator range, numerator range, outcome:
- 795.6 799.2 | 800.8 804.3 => 1.05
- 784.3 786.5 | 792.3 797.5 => 0.94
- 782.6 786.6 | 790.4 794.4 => 0.95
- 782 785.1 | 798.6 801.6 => 1.01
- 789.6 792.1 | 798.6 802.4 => 1.06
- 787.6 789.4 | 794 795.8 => 0.99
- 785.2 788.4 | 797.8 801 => 0.94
